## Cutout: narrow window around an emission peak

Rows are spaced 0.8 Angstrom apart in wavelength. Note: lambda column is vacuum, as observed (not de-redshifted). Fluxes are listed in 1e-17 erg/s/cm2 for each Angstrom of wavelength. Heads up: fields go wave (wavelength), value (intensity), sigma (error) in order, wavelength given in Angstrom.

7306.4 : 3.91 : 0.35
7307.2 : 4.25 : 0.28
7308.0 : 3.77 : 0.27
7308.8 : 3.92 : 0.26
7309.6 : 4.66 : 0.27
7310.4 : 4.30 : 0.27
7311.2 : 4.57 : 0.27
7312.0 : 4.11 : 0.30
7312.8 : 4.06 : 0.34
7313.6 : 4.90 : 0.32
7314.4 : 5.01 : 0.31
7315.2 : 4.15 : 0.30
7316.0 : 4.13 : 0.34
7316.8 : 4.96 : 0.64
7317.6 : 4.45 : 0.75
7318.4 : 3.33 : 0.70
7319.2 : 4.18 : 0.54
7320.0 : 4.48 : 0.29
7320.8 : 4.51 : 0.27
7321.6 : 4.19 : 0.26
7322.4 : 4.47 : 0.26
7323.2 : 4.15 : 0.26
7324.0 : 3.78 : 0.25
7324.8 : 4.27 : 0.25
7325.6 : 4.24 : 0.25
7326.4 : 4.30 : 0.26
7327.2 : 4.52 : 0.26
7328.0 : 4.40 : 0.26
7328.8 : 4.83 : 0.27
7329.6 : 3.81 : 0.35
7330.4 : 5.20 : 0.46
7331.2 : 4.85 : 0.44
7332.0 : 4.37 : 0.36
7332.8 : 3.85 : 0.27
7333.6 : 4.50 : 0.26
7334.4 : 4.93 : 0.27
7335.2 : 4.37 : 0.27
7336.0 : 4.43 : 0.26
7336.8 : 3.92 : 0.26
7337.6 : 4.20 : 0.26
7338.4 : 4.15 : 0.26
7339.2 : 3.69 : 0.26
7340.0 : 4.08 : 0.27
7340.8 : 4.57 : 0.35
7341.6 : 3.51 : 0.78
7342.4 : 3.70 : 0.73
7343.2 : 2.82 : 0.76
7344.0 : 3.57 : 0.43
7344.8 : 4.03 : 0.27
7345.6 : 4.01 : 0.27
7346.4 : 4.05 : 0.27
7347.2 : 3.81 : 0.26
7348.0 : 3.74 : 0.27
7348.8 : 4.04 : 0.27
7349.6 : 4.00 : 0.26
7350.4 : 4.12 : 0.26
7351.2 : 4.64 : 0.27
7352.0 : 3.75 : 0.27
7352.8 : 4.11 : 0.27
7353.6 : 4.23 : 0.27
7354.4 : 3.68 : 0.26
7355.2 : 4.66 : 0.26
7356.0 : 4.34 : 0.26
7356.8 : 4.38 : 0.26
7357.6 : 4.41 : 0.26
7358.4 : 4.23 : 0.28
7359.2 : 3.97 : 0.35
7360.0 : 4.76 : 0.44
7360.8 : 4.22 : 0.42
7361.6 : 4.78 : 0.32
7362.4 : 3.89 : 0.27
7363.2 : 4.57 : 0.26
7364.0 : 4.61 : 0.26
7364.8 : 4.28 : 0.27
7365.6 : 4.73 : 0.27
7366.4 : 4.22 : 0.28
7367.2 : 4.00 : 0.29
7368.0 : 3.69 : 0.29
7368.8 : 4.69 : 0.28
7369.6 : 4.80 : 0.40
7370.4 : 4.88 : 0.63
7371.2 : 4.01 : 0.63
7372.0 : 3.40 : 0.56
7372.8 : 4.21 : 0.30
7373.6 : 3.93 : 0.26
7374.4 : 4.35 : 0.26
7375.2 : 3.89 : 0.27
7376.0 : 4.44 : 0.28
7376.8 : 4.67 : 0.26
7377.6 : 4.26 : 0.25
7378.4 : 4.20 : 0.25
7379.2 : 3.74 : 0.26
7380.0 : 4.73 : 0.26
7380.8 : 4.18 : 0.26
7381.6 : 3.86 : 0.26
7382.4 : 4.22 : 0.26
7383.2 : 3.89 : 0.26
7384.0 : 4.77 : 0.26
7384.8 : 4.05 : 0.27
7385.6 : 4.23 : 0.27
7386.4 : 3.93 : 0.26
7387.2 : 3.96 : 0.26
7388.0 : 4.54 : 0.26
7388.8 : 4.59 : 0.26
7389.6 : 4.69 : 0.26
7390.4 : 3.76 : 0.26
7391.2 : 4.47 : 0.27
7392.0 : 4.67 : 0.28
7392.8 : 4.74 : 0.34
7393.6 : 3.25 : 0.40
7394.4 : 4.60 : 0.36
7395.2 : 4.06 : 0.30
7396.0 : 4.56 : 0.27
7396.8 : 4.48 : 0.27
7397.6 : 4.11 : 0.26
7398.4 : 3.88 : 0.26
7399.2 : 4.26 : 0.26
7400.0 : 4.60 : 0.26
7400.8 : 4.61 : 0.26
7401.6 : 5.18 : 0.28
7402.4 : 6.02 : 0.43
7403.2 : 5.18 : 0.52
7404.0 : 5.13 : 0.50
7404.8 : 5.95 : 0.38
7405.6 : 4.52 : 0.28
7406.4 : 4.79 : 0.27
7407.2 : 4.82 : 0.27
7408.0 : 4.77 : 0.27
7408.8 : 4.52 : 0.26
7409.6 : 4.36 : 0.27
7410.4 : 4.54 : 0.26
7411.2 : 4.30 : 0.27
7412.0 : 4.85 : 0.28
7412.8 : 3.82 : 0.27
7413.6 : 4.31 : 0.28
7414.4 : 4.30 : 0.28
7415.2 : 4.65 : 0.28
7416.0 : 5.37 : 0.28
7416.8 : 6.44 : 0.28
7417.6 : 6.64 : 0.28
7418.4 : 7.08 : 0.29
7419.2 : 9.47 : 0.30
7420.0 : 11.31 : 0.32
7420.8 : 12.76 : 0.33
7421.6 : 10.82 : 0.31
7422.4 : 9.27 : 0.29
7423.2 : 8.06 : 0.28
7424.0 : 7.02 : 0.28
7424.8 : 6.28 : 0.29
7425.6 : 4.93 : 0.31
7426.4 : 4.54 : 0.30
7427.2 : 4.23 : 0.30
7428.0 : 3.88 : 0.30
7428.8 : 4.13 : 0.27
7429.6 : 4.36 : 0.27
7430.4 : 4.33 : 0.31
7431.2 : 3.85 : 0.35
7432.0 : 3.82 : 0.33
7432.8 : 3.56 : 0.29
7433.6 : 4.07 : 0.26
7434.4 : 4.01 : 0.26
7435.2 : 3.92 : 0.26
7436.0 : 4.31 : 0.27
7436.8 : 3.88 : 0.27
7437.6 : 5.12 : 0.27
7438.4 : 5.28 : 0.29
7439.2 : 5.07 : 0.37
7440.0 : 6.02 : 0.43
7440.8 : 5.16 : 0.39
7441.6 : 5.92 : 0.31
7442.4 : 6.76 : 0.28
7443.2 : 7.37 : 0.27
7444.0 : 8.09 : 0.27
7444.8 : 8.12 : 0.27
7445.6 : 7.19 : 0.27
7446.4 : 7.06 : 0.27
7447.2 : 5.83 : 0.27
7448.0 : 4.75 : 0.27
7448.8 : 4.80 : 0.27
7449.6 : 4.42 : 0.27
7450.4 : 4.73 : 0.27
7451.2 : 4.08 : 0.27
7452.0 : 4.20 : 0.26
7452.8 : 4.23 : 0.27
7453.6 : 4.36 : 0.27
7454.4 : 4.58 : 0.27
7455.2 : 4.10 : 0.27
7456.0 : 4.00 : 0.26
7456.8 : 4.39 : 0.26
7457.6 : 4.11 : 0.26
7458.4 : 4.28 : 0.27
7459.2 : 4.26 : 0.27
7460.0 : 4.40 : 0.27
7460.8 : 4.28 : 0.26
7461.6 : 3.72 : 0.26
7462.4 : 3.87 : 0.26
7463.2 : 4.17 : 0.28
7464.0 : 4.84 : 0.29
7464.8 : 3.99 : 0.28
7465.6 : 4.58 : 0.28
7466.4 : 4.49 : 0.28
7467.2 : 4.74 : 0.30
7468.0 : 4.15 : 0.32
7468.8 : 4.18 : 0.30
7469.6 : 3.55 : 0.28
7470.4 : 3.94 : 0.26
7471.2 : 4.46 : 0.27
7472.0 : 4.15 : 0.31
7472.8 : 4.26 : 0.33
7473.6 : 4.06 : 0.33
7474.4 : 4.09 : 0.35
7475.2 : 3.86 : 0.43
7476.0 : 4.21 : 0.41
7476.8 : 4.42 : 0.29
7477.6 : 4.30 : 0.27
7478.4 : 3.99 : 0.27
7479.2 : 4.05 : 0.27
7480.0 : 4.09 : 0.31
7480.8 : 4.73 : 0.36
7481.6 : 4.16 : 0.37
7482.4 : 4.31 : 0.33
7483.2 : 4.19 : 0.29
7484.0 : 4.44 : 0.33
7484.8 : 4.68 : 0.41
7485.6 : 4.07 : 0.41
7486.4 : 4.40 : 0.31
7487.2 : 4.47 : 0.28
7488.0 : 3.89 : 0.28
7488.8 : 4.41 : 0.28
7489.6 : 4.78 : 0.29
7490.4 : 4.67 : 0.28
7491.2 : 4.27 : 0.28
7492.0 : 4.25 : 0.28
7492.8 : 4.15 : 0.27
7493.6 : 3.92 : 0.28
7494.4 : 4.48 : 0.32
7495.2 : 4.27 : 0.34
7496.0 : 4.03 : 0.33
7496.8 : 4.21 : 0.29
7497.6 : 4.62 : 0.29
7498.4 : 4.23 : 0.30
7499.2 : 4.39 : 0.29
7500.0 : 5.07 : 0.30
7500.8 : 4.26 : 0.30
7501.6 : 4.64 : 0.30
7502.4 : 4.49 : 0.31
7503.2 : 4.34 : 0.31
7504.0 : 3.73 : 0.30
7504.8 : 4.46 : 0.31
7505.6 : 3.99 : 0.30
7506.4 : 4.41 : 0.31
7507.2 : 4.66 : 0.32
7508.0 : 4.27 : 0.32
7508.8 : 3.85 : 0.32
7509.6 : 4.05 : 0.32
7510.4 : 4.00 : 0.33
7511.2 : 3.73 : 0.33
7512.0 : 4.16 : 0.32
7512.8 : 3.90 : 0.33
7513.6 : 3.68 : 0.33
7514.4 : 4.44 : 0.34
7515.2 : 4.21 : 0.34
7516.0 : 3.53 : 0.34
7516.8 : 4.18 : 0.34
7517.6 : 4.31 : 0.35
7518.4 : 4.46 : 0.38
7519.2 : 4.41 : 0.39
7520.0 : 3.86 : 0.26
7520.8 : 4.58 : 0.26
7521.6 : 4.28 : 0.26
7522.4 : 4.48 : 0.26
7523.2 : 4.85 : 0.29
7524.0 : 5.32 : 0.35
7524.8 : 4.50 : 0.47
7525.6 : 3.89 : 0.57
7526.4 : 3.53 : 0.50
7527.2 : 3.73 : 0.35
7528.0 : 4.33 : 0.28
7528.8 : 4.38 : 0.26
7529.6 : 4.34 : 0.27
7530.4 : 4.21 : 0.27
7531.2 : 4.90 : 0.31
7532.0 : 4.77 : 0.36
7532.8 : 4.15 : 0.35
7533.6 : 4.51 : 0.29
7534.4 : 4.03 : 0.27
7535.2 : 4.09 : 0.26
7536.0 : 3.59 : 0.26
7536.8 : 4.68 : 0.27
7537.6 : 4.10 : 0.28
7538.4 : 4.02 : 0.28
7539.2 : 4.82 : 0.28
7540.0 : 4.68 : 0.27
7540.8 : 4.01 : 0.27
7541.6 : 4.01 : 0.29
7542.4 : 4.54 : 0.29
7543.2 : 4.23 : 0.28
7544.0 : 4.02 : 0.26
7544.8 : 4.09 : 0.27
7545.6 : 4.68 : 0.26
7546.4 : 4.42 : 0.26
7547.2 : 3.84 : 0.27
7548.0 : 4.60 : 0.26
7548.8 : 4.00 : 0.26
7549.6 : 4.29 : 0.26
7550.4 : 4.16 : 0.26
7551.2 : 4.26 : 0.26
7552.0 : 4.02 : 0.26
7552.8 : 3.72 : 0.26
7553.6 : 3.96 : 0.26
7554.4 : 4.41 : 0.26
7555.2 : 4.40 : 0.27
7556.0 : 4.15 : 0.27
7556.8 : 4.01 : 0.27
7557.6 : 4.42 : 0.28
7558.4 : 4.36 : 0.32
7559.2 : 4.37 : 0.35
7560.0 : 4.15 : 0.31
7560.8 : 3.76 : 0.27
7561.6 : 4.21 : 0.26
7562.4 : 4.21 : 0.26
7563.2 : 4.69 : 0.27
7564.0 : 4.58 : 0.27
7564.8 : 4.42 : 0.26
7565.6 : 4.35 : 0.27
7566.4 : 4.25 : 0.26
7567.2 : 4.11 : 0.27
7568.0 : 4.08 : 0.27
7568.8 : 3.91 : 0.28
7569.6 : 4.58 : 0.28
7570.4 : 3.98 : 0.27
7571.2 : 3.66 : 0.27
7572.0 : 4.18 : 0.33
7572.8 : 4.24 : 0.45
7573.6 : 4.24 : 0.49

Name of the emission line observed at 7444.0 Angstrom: [N II] 6583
